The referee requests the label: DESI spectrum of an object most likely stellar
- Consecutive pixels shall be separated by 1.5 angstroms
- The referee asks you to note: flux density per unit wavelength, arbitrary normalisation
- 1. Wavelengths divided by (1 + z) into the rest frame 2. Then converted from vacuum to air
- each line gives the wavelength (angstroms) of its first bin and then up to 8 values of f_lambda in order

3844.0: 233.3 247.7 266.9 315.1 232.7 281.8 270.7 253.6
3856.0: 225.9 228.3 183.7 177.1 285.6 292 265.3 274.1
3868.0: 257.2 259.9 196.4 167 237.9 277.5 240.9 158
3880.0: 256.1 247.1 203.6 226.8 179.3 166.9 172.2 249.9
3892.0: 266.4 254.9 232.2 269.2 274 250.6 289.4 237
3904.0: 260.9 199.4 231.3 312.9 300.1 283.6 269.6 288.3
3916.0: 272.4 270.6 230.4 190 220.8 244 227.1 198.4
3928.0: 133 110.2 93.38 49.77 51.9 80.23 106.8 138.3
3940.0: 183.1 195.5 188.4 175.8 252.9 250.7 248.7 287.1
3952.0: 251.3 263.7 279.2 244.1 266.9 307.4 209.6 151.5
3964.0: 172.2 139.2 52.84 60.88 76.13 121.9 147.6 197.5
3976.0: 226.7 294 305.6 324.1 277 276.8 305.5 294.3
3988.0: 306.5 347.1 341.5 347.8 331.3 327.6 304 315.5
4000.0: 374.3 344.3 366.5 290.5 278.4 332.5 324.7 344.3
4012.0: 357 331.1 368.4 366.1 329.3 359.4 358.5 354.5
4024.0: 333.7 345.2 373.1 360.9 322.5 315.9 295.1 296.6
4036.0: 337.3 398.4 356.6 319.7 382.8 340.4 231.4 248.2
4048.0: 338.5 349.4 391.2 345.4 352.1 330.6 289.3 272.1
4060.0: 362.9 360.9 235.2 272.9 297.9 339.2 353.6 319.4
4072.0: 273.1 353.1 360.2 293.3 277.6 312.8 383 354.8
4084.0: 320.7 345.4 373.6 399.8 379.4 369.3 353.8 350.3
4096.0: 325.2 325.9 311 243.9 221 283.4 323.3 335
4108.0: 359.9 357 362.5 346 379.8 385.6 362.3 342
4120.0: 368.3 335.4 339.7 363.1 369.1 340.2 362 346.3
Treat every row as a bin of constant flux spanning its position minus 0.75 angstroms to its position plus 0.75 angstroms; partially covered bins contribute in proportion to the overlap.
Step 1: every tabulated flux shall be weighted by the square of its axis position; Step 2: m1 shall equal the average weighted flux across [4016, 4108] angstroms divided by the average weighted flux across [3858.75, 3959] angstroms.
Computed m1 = 1.60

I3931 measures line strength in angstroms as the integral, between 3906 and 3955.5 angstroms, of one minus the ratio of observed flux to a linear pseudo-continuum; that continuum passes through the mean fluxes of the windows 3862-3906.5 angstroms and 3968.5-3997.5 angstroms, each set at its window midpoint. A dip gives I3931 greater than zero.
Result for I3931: 8.3 angstroms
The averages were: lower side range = 237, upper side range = 265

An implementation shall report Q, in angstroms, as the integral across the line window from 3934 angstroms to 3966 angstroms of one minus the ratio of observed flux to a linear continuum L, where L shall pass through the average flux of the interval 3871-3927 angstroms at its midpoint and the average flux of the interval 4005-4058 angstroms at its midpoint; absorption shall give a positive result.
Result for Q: 8.2 angstroms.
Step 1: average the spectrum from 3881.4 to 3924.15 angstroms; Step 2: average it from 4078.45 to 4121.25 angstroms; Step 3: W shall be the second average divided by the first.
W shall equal 1.40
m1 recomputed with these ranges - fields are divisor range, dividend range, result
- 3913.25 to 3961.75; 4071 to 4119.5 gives 1.78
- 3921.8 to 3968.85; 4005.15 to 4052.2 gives 1.92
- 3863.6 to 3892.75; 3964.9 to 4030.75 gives 1.38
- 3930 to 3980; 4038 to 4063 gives 1.86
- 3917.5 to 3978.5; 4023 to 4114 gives 1.90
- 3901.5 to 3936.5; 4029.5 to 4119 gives 1.73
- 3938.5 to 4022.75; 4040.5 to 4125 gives 1.30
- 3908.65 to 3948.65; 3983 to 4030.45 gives 1.79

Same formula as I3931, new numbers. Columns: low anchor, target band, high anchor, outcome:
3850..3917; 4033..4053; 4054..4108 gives -1.5 angstroms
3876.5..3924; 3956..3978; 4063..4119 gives 7.8 angstroms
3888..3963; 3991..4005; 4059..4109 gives -3.4 angstroms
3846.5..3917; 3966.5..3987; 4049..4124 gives 5.4 angstroms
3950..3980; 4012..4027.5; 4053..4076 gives -5.0 angstroms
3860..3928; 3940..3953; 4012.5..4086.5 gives 2.0 angstroms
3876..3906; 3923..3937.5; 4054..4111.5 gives 7.1 angstroms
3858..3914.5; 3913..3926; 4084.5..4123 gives 0.6 angstroms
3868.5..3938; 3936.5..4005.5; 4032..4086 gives 5.1 angstroms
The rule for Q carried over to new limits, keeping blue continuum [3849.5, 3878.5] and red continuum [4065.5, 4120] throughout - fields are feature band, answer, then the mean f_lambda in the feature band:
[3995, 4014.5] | -2.0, 331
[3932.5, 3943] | 5.7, 125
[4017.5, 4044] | -2.9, 343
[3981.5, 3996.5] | -1.2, 316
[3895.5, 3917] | -0.7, 267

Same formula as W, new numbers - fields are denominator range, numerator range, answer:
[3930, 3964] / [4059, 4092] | 1.72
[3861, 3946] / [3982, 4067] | 1.51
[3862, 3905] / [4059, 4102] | 1.38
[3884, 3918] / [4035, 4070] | 1.30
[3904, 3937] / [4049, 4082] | 1.60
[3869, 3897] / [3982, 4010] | 1.44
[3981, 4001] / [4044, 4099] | 1.03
